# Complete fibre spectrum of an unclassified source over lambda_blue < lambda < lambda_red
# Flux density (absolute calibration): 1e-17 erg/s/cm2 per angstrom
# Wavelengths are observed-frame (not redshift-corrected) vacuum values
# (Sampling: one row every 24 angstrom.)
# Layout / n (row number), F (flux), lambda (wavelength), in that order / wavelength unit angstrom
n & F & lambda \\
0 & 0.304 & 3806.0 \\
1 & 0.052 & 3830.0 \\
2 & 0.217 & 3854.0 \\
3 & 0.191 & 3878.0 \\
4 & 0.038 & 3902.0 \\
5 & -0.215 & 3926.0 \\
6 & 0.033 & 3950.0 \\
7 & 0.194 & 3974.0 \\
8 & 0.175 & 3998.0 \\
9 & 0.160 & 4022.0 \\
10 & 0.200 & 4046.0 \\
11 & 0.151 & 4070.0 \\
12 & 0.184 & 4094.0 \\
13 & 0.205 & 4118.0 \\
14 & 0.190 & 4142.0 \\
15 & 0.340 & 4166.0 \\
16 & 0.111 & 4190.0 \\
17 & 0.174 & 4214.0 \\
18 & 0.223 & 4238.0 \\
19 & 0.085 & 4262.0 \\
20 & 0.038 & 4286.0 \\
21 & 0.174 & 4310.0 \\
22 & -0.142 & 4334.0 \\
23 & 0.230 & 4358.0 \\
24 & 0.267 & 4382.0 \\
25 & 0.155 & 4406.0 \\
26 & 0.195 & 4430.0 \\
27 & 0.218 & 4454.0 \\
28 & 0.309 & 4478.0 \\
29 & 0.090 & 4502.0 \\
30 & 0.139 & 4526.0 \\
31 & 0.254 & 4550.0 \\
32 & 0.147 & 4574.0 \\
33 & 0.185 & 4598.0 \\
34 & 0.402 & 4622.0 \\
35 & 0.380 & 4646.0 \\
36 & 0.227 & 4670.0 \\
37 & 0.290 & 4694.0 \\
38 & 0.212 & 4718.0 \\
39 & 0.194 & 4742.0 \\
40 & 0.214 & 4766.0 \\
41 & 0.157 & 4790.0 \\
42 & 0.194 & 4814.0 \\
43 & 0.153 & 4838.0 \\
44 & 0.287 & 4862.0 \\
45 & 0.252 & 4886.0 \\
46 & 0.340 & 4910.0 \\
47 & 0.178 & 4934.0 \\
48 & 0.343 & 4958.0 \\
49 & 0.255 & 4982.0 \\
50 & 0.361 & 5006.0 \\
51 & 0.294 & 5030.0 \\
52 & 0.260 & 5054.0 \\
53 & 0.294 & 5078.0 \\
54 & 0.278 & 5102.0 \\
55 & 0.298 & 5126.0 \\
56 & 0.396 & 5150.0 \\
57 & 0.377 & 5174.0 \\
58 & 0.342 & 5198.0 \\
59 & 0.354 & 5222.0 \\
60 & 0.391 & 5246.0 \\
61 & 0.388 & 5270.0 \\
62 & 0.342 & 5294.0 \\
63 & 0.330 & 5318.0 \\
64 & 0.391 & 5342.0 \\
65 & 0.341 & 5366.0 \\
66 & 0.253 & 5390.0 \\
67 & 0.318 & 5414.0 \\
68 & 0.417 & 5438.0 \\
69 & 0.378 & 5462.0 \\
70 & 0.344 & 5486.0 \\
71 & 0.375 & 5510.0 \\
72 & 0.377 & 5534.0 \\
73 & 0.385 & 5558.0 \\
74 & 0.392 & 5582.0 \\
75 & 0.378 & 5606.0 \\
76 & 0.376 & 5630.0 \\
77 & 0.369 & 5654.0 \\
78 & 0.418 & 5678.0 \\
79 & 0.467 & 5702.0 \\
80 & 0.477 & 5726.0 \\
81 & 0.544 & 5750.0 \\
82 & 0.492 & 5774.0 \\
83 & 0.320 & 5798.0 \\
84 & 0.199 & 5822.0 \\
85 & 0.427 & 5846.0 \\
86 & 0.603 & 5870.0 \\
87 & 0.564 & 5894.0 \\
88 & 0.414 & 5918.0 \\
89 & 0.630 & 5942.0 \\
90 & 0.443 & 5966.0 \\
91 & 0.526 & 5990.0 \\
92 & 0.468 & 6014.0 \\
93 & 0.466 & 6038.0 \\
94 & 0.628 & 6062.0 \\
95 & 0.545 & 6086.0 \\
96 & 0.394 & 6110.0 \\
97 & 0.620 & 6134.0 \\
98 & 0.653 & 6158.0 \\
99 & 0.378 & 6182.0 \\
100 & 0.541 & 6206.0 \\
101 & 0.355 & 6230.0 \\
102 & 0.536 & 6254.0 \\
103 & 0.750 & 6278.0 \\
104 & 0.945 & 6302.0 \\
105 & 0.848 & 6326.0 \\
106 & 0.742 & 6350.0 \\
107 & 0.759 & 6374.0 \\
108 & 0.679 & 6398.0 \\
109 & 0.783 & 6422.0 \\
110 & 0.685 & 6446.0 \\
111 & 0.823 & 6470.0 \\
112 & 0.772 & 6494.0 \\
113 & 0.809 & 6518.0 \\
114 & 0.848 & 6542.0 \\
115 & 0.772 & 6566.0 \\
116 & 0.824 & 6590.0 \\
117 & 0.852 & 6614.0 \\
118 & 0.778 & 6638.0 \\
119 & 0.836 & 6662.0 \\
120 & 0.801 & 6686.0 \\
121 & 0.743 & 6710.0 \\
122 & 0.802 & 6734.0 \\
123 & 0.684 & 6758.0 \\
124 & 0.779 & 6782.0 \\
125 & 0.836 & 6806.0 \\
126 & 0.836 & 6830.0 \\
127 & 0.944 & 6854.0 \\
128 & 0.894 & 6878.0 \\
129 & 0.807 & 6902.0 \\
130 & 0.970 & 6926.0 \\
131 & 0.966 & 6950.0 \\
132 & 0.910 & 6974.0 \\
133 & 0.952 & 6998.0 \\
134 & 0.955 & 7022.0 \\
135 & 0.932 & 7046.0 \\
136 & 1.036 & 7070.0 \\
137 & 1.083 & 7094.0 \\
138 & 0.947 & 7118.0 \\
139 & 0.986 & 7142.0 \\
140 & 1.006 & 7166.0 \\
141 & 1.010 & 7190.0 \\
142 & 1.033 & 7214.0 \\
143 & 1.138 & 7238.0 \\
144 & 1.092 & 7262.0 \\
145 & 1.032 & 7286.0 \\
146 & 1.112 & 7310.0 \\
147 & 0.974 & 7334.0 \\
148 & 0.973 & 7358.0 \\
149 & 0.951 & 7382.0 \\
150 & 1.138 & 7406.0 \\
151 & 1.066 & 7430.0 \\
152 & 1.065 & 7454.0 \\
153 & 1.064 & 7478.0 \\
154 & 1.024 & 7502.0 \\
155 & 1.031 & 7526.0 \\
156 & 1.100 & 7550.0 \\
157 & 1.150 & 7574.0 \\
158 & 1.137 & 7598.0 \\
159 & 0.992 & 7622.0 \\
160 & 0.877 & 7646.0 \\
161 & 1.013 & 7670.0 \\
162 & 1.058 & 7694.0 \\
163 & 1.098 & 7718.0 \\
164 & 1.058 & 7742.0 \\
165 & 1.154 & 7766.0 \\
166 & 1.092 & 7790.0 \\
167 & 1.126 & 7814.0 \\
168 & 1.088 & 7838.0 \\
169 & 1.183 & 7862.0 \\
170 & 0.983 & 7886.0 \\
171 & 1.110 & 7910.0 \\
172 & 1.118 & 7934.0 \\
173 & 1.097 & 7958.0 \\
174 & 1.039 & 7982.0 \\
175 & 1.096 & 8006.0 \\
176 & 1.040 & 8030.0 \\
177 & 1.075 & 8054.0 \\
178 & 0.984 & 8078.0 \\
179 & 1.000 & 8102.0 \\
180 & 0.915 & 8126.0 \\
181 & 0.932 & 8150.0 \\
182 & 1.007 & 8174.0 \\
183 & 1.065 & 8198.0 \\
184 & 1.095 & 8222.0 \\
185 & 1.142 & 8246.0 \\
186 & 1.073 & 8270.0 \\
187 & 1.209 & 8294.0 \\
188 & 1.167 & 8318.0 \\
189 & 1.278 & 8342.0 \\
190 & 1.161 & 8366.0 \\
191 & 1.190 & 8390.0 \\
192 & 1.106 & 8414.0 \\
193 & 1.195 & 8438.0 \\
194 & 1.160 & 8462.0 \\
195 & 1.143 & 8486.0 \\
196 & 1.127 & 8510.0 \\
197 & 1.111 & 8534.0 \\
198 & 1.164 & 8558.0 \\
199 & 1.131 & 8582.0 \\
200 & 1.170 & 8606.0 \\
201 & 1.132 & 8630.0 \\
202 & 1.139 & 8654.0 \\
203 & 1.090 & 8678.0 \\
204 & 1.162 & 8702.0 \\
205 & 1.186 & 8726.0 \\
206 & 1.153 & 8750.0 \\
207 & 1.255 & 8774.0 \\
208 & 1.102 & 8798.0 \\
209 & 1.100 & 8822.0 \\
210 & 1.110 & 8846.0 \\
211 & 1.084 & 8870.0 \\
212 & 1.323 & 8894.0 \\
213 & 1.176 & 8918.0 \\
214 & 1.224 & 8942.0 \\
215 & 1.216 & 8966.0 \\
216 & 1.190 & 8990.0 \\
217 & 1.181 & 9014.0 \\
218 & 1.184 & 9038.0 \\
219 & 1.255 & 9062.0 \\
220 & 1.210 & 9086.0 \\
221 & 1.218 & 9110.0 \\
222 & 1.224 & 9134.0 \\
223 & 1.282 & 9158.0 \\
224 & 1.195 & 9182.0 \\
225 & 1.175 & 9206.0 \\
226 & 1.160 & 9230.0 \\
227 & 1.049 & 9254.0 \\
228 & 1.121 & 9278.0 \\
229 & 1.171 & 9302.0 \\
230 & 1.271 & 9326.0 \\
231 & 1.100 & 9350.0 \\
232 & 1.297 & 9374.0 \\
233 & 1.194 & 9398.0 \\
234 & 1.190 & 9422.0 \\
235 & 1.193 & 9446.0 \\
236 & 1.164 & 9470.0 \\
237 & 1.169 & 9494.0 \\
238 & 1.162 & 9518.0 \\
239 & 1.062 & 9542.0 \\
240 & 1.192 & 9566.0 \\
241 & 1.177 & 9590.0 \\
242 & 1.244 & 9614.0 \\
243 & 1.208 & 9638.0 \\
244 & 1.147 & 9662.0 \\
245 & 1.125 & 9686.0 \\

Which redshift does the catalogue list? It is 0.572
